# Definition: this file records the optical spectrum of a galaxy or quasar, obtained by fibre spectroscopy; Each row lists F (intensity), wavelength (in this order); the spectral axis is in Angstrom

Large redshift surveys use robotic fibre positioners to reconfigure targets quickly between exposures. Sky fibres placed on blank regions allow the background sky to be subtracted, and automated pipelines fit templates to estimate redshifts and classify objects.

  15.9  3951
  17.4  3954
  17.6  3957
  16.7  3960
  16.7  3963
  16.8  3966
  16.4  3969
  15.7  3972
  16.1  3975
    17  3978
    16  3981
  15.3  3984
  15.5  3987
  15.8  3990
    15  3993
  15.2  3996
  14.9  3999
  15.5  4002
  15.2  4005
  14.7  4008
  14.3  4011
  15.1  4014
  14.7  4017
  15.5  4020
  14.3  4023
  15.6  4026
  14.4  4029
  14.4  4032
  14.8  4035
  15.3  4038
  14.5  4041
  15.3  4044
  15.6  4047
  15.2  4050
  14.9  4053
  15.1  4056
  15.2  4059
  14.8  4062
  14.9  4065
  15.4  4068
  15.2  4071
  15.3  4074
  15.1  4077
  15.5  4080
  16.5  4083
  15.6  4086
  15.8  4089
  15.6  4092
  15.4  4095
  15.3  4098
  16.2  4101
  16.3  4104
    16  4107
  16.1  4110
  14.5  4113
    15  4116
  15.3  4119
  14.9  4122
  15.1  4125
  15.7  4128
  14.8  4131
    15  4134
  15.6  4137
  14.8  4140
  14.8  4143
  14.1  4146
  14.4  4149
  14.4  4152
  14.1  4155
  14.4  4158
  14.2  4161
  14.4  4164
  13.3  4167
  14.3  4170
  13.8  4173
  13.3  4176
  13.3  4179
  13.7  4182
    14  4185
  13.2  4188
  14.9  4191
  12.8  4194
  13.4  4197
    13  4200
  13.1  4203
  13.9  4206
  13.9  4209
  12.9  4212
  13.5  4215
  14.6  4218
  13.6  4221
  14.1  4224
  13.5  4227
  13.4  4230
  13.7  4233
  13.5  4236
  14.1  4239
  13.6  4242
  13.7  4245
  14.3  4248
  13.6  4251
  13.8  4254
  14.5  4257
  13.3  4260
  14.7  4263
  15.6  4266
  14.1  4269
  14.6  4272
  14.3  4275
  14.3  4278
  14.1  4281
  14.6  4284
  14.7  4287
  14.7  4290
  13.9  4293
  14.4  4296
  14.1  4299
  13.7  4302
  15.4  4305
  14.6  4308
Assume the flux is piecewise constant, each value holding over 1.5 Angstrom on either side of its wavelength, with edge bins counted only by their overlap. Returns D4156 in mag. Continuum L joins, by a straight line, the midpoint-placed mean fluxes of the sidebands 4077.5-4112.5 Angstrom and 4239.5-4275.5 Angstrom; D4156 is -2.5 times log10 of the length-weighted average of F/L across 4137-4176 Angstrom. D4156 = 0.07 mag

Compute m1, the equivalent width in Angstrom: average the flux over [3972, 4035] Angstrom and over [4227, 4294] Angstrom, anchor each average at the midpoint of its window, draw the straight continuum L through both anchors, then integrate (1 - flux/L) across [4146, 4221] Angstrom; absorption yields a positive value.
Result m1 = 3.5 Angstrom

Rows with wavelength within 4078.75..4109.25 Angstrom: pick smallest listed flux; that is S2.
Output 15.3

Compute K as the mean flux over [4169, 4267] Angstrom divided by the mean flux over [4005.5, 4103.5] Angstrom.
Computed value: 0.91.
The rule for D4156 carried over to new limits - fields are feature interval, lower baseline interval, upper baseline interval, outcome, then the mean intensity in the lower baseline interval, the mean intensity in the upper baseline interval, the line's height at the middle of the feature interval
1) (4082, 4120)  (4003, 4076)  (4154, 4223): -0.09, 15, 13.7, 14.5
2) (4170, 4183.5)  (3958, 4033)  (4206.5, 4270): 0.05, 15.5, 13.9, 14.3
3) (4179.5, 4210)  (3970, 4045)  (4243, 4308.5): 0.08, 15.2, 14.3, 14.6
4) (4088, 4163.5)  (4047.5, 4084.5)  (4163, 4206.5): -0.05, 15.3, 13.6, 14.4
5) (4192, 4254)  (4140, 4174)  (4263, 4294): 0.06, 14.2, 14.5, 14.4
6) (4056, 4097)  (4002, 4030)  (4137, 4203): -0.06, 14.9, 14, 14.5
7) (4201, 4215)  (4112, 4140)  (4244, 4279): 0.09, 15.1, 14.2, 14.6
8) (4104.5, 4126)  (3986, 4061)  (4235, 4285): -0.05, 15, 14.2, 14.7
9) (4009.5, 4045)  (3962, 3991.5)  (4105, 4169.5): 0.06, 16.1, 14.8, 15.7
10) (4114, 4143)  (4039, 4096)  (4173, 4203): -0.05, 15.3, 13.5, 14.4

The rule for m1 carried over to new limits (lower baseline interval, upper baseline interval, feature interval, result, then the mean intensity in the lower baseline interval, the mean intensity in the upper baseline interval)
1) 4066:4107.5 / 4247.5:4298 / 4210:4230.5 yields 1.4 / 15.6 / 14.3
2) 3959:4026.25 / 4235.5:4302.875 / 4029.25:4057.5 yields 0.6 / 15.6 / 14.2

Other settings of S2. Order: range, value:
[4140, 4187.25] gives 13.3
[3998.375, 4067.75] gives 14.3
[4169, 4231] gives 12.8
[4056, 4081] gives 14.8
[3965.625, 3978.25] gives 15.7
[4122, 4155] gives 14.1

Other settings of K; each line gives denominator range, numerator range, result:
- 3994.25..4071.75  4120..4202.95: 0.95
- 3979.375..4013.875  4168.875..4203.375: 0.89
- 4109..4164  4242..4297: 0.96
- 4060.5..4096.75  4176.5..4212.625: 0.88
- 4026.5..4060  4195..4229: 0.91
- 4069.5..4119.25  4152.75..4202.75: 0.88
